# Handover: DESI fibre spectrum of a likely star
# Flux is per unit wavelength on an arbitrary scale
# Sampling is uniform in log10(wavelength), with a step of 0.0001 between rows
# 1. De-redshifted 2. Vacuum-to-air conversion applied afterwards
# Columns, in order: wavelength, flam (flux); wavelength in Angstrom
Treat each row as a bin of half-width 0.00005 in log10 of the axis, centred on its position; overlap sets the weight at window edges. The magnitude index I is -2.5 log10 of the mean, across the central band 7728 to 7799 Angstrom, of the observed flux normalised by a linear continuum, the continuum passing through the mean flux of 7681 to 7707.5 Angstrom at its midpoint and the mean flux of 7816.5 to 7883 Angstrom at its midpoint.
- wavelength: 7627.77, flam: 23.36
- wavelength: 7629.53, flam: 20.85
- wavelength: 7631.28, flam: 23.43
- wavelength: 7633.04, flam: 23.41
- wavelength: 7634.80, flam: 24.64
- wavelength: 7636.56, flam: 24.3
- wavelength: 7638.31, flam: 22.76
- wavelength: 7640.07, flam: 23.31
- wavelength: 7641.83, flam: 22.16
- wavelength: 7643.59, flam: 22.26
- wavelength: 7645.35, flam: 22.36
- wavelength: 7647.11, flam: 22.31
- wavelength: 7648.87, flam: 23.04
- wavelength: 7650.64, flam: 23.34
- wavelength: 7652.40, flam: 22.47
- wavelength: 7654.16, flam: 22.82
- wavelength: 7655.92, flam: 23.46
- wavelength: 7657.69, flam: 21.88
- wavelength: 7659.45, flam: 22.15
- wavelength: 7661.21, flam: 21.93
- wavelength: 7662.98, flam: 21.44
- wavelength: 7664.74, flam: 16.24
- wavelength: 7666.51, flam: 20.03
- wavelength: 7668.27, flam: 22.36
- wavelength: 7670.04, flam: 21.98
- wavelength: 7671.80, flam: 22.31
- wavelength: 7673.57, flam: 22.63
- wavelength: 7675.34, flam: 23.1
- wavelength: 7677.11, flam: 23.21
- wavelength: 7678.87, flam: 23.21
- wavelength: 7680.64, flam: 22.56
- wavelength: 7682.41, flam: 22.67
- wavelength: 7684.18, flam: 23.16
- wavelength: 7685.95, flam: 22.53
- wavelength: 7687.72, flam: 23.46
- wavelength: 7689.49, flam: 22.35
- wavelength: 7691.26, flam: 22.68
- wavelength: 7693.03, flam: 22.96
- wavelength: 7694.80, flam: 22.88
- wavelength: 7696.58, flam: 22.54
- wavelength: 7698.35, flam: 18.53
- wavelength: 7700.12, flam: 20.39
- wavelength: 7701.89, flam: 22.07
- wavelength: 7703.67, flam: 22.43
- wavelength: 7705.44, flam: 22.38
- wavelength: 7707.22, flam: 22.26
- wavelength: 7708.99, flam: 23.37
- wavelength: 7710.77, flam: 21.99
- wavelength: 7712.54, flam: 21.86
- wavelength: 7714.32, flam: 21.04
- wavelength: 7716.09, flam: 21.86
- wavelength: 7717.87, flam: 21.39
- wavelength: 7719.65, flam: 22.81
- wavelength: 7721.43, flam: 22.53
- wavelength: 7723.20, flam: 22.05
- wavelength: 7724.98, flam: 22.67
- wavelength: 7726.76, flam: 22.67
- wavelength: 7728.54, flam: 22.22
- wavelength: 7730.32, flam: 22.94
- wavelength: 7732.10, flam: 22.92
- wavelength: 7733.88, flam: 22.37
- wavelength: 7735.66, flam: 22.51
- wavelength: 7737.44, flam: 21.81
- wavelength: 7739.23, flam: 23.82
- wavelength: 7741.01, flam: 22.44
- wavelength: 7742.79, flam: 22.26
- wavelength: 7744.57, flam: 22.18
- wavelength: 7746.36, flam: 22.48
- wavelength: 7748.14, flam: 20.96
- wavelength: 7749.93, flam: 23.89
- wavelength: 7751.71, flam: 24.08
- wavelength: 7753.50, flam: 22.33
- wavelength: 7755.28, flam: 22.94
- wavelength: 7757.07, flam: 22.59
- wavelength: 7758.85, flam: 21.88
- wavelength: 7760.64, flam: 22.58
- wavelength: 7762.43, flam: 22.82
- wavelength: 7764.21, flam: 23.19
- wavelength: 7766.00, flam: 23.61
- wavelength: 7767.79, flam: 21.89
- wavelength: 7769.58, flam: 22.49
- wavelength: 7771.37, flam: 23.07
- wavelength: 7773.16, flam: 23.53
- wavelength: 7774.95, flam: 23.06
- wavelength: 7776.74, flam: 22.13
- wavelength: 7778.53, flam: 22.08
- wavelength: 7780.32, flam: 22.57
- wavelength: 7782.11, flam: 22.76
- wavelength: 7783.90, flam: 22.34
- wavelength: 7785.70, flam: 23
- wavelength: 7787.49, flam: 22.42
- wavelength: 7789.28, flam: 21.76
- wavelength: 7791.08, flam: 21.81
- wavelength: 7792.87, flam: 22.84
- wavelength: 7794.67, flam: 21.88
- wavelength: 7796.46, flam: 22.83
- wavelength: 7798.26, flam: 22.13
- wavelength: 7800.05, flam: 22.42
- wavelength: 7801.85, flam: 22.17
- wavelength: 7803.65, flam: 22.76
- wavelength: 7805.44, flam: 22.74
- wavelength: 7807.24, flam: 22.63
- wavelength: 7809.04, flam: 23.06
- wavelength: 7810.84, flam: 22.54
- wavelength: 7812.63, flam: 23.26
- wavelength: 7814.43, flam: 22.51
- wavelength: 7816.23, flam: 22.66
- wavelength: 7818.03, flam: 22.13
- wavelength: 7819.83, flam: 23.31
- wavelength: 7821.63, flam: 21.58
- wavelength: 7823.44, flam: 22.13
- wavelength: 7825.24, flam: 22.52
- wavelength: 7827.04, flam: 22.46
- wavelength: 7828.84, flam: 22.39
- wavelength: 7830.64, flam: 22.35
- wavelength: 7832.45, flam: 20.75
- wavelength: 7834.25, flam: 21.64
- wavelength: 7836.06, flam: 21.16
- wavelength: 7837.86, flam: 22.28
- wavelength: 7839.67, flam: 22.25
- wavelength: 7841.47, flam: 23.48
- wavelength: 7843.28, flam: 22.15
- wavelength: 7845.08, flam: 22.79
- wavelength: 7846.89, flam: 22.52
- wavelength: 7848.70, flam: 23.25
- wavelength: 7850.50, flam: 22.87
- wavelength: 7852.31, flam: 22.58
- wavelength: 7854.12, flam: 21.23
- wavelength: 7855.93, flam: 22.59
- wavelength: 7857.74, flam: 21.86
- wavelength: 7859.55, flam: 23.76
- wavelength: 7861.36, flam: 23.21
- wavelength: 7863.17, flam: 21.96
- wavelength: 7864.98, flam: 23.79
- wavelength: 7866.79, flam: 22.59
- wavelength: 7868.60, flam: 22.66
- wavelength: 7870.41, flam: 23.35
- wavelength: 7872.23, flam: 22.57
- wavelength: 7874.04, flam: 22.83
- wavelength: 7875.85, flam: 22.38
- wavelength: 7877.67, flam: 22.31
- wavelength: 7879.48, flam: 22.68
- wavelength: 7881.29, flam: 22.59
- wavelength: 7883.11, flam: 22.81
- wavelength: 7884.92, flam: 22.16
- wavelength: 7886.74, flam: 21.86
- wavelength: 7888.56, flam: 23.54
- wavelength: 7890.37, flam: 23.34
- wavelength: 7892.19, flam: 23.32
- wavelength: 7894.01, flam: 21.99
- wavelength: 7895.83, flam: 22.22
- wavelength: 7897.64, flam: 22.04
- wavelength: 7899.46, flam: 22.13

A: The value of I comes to -0.01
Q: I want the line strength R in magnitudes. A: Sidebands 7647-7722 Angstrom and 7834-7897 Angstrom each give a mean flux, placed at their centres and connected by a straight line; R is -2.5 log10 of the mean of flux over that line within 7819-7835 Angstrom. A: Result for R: 0.02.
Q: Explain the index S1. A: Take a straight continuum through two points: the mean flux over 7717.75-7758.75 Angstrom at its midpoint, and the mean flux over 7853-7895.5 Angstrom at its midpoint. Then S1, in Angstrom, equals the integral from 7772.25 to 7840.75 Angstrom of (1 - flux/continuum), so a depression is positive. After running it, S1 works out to 0.67 Angstrom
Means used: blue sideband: 22.6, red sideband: 22.7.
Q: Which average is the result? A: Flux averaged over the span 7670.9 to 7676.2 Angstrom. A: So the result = 22.7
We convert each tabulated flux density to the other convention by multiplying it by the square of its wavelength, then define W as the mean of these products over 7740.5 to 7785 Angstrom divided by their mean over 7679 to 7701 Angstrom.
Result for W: 1.04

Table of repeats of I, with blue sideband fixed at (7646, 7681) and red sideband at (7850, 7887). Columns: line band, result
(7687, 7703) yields 0.01 mag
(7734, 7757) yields -0.02 mag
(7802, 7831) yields 0.00 mag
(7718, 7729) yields -0.01 mag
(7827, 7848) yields 0.02 mag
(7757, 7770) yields -0.01 mag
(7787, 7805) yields 0.01 mag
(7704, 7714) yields 0.00 mag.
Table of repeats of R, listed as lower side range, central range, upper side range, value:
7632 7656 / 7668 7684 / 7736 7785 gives 0.011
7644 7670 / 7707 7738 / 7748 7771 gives 0.007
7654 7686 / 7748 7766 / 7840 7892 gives -0.024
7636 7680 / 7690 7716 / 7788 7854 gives 0.017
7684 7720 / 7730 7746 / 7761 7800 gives -0.012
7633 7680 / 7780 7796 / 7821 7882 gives 0.003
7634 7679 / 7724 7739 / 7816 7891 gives -0.007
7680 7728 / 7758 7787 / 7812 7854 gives -0.019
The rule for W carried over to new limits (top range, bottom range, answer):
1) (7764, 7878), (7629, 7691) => 1.04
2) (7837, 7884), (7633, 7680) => 1.07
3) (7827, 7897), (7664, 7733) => 1.06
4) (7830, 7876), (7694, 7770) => 1.04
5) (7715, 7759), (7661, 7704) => 1.04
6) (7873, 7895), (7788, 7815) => 1.03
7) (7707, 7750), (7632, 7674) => 1.02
